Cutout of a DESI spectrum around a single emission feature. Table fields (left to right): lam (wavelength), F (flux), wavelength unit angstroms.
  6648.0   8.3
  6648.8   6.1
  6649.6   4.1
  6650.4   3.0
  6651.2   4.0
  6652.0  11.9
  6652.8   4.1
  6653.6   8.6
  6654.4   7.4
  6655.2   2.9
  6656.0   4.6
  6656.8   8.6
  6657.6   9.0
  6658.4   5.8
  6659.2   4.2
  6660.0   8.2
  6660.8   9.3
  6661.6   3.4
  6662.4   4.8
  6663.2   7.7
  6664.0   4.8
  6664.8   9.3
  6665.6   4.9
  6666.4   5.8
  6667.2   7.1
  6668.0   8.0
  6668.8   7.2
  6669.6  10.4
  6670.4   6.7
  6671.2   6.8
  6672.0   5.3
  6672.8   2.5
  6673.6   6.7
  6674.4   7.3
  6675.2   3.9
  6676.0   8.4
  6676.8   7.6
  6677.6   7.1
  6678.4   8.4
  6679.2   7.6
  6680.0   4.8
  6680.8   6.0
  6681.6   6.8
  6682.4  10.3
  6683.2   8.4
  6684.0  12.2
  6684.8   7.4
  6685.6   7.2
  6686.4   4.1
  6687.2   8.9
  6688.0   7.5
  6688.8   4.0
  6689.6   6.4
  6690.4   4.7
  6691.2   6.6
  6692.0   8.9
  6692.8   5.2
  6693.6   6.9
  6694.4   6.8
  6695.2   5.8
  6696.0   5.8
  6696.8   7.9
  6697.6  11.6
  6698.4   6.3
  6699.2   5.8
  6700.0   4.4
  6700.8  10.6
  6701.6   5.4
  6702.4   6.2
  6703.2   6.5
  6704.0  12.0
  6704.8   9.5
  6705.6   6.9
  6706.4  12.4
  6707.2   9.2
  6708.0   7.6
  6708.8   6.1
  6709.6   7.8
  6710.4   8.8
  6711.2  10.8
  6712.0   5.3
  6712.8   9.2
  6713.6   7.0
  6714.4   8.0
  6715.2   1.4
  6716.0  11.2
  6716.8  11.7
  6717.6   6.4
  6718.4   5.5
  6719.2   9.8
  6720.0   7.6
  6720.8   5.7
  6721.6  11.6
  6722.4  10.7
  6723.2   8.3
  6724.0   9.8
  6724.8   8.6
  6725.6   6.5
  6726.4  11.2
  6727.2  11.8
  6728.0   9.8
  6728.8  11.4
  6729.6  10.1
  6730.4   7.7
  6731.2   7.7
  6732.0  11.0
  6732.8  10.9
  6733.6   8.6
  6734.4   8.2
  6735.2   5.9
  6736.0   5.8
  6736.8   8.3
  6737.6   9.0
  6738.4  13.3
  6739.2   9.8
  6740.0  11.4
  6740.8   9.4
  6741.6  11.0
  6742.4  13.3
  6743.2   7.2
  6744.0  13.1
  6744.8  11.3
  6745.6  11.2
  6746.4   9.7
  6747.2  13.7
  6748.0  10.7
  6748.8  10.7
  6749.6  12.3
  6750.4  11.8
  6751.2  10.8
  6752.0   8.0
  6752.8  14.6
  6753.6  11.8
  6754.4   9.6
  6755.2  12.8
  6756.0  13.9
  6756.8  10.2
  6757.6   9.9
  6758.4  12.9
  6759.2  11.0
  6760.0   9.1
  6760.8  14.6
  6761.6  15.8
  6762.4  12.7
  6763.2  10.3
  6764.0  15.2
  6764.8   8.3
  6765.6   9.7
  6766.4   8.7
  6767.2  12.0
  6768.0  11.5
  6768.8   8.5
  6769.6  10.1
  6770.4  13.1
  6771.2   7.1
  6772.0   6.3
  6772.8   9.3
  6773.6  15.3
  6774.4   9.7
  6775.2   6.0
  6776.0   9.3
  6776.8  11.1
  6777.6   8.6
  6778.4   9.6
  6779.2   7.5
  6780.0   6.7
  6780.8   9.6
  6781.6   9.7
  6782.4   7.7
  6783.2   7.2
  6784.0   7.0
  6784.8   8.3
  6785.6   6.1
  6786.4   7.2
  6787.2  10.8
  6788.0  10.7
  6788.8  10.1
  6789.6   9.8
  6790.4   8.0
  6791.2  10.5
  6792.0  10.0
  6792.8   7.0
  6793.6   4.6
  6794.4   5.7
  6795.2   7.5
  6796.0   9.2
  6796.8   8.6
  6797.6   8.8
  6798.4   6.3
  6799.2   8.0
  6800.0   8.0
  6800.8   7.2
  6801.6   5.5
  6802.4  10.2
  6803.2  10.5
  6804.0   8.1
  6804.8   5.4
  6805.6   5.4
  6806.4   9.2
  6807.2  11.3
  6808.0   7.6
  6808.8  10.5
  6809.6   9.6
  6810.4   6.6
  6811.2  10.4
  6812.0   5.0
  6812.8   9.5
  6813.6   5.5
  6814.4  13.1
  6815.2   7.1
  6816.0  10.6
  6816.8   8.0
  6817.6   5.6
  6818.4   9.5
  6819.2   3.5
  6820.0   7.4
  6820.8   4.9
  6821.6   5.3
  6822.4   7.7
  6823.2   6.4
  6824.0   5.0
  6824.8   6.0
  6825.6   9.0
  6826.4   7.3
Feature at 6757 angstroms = Mg II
